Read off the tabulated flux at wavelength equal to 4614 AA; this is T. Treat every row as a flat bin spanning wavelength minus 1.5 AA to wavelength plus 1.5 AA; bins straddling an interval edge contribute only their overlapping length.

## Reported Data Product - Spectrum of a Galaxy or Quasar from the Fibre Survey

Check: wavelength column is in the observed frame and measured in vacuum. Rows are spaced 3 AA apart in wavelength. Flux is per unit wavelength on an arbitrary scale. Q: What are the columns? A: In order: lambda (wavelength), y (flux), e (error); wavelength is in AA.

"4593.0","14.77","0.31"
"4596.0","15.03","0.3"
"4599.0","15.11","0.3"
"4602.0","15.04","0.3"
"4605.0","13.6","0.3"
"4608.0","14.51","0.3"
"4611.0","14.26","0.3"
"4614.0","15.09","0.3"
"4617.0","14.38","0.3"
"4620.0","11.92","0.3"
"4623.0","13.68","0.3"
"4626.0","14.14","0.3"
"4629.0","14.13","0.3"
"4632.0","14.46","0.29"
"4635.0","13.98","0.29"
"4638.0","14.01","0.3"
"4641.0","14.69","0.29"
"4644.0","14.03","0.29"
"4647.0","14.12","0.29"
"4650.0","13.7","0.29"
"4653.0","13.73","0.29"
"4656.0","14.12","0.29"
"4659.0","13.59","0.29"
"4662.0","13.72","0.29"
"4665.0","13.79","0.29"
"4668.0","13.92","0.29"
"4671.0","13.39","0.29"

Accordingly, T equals 15.09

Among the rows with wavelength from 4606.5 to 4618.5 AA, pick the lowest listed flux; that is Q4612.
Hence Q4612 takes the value 14.26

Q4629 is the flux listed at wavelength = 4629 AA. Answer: 14.13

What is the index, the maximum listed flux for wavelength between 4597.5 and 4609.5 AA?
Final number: 15.11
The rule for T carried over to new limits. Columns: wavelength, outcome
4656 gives 14.12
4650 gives 13.7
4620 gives 11.92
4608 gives 14.51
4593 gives 14.77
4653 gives 13.73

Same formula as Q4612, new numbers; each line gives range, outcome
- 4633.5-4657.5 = 13.7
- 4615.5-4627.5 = 11.92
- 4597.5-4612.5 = 13.6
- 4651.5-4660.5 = 13.59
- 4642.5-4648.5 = 14.03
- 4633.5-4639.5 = 13.98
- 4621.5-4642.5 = 13.68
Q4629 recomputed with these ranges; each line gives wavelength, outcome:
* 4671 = 13.39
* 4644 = 14.03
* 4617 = 14.38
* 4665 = 13.79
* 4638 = 14.01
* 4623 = 13.68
